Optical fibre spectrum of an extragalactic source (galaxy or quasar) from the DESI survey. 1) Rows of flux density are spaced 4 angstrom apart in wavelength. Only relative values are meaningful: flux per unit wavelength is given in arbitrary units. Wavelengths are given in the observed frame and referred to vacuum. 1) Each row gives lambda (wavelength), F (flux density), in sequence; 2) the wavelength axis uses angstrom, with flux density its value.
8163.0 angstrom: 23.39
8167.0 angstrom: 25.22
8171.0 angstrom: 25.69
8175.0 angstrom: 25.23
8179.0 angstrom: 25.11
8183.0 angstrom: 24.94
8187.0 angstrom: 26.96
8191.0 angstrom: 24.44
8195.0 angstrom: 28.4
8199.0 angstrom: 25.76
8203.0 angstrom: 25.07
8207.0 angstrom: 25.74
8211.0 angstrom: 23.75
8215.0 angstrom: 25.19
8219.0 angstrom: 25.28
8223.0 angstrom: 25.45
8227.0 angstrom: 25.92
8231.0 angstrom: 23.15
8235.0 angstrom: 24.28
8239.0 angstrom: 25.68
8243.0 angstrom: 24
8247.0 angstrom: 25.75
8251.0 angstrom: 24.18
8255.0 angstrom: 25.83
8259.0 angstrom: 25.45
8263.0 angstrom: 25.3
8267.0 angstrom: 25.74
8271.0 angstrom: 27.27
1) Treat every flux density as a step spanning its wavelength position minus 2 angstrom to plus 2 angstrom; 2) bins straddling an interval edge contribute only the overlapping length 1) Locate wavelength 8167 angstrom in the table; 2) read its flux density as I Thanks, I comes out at 25.22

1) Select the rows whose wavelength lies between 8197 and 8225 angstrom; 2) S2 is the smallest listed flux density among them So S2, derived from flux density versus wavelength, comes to 23.75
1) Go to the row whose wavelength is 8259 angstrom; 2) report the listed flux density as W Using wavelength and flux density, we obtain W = 25.45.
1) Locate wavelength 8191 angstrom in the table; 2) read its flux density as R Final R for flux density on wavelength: 24.44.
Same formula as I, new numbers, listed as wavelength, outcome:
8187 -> 26.96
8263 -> 25.3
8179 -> 25.11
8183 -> 24.94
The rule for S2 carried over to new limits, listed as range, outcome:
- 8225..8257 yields 23.15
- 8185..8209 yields 24.44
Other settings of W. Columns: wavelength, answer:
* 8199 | 25.76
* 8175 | 25.23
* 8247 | 25.75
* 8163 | 23.39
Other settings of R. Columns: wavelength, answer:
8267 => 25.74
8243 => 24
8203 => 25.07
